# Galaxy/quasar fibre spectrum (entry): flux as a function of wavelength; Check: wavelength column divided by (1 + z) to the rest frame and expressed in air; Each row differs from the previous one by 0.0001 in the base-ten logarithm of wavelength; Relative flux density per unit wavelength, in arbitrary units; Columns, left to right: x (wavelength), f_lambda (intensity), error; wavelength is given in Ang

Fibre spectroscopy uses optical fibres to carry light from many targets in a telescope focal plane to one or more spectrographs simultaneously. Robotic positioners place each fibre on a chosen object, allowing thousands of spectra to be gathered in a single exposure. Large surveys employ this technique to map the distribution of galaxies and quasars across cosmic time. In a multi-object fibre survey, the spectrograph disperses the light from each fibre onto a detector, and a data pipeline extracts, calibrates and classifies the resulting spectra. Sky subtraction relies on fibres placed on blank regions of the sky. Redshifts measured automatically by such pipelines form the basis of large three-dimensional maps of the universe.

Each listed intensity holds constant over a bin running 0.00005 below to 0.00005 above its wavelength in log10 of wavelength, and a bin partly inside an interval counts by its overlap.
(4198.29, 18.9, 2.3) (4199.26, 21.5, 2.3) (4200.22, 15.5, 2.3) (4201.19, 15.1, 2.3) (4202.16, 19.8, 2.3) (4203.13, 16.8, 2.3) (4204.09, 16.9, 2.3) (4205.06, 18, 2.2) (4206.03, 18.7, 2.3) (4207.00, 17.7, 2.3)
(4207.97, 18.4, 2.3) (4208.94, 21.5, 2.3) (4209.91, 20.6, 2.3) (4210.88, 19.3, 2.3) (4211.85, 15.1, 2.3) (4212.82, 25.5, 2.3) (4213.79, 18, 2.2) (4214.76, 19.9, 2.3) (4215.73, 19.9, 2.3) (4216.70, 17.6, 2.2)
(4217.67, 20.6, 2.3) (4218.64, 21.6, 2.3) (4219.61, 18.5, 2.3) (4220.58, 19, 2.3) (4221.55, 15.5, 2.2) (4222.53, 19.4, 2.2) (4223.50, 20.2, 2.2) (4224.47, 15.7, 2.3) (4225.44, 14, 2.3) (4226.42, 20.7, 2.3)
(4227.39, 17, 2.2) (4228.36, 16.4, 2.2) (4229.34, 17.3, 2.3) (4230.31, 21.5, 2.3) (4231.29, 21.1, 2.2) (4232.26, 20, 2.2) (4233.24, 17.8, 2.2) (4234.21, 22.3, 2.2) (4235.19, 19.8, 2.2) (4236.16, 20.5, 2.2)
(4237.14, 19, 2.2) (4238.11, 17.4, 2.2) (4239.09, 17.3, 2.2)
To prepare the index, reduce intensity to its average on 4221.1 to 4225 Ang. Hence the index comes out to 17.7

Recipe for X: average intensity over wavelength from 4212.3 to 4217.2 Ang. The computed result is 20.2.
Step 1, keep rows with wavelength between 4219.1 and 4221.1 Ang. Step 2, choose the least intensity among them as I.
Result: 18.5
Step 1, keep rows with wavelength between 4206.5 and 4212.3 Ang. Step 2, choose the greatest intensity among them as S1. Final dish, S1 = 21.5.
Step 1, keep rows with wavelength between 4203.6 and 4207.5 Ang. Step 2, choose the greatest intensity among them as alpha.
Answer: 18.7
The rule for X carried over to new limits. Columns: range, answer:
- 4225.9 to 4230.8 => 18.5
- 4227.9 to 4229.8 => 16.8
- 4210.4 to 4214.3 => 19.5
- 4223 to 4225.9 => 16.7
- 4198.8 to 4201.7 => 17.4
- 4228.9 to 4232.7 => 20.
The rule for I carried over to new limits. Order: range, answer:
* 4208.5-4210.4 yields 20.6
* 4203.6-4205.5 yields 16.9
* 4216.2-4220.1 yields 17.6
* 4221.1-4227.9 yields 14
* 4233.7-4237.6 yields 19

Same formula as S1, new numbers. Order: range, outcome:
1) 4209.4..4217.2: 25.5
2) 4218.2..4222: 21.6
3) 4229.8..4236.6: 22.3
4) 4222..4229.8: 20.7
